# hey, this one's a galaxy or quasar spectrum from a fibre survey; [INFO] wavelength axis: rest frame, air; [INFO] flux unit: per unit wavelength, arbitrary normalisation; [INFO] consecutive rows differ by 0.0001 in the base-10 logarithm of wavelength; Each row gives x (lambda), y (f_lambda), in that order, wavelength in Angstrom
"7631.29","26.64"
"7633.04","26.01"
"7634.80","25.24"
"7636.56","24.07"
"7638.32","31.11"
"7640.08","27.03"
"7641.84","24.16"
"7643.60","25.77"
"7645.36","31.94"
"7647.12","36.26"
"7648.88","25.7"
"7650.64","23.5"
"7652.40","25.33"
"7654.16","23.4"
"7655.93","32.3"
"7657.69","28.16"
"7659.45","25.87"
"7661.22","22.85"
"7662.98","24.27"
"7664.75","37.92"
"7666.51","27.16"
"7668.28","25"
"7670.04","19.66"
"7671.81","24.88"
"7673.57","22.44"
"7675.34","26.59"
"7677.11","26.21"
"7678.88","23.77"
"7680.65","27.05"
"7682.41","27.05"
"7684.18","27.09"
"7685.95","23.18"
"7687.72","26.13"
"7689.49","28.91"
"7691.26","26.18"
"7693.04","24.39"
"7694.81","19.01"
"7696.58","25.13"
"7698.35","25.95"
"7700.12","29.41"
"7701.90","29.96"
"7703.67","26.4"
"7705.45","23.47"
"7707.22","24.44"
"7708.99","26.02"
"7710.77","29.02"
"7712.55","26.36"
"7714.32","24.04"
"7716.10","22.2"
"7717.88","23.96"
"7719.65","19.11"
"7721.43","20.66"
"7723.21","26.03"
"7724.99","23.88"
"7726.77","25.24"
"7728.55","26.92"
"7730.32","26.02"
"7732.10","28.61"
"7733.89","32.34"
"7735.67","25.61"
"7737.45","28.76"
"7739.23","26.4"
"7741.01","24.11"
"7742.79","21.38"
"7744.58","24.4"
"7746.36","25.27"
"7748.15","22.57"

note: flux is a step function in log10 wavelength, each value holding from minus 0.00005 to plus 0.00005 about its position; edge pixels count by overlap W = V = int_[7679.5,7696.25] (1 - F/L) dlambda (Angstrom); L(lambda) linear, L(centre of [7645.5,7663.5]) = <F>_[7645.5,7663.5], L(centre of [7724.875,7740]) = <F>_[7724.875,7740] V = 1.1 Angstrom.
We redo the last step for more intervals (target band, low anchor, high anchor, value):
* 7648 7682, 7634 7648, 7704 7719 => 1.5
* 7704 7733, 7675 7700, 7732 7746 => 1.4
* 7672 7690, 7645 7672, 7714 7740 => 0.5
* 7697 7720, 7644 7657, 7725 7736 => 1.7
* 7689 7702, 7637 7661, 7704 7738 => 0.2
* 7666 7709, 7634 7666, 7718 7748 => 1.7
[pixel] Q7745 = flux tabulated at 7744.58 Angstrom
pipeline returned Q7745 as 24.4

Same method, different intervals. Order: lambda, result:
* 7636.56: 24.07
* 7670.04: 19.66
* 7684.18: 27.09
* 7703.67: 26.4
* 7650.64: 23.5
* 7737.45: 28.76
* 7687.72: 26.13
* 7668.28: 25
